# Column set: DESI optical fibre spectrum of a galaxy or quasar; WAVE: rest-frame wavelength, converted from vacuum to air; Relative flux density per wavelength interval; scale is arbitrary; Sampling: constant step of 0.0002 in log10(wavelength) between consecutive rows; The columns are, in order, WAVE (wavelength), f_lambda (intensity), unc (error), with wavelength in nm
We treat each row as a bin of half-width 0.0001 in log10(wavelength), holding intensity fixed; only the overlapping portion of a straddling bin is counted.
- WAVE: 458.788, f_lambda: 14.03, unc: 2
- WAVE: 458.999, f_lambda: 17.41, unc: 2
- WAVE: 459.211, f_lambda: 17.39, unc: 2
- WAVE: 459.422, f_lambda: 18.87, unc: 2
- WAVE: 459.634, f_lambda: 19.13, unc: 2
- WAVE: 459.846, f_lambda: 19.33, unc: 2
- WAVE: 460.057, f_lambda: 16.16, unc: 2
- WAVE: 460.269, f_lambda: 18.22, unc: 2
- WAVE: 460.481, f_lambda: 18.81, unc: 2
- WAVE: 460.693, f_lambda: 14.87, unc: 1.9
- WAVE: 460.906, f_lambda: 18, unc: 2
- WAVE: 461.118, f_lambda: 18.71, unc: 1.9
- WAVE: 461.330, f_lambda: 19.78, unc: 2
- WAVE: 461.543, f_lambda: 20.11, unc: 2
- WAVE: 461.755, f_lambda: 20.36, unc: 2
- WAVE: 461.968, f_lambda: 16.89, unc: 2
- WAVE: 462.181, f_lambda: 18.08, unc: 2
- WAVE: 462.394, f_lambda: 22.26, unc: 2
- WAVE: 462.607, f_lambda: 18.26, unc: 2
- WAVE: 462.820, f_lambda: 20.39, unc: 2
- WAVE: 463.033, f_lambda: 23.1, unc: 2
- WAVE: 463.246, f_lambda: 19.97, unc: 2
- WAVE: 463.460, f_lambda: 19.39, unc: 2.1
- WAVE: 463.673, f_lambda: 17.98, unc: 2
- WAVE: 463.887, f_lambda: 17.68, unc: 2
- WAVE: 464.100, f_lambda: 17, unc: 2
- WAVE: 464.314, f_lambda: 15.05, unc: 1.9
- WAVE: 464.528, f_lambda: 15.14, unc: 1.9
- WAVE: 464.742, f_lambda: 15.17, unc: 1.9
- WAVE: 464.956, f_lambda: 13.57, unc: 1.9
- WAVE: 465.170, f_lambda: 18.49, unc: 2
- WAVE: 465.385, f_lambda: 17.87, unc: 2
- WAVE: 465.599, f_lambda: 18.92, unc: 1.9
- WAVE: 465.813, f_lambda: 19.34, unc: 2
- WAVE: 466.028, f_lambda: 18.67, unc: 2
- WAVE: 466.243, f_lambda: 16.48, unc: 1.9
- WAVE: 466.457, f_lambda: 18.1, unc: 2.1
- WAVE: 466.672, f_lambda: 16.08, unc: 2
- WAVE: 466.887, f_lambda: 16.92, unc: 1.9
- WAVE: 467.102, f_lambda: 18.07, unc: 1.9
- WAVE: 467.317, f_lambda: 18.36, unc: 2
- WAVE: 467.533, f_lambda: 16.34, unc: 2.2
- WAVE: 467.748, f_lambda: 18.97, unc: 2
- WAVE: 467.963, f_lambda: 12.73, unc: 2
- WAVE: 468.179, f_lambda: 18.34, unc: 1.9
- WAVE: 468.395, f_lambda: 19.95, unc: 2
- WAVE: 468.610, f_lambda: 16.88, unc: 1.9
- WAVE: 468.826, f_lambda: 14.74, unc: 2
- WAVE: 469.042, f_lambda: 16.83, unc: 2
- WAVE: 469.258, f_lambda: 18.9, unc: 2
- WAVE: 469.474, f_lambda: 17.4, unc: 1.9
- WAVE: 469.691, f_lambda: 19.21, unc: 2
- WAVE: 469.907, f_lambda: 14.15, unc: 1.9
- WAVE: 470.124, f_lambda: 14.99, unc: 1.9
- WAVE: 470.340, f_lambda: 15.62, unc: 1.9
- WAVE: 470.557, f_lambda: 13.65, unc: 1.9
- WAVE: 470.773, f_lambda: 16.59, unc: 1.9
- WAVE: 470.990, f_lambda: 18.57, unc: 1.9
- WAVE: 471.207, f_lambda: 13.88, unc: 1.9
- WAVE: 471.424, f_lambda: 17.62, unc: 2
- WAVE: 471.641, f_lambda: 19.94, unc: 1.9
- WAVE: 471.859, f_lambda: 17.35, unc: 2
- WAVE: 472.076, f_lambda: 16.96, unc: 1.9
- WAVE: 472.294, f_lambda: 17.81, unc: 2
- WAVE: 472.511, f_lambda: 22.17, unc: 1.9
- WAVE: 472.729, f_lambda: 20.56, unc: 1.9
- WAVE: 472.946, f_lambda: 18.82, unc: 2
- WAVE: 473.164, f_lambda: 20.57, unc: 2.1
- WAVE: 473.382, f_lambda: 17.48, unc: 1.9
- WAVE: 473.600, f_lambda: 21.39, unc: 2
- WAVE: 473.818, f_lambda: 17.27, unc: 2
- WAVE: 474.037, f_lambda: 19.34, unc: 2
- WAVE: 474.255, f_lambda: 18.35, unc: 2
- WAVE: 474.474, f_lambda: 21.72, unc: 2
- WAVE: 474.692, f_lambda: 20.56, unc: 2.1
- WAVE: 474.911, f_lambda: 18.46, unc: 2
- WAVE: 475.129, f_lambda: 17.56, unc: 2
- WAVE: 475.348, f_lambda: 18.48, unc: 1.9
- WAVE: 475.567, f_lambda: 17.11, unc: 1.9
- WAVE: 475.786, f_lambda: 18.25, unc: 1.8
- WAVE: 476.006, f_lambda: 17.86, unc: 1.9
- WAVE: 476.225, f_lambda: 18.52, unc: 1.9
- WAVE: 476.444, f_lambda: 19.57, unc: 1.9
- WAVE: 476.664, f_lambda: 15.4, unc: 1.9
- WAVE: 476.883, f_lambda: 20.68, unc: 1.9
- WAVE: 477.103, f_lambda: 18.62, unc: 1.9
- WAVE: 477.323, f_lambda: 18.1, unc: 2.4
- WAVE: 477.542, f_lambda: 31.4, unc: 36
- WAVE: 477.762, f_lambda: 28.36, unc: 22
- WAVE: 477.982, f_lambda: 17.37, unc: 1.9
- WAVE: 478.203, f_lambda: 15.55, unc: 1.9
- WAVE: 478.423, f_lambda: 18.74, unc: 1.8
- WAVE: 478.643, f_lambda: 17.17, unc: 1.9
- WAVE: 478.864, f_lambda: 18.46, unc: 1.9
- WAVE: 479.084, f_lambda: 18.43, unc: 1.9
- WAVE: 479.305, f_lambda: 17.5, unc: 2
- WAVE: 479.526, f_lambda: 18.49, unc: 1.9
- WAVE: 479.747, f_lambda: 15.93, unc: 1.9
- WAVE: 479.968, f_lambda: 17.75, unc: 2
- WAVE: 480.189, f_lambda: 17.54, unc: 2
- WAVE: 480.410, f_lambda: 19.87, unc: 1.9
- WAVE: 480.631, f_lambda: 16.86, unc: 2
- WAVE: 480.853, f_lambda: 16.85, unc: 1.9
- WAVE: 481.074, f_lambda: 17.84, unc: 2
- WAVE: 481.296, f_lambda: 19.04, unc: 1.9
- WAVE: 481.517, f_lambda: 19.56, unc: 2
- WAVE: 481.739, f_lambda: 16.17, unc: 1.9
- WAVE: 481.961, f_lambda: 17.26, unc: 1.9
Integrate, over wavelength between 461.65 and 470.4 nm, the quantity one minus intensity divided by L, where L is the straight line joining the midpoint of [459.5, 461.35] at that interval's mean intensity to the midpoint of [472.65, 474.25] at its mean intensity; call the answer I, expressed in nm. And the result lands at 0.44 nm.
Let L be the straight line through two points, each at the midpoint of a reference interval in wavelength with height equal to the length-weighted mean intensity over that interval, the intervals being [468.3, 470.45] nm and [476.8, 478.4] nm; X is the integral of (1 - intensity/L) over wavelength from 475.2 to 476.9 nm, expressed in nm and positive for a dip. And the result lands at 0.20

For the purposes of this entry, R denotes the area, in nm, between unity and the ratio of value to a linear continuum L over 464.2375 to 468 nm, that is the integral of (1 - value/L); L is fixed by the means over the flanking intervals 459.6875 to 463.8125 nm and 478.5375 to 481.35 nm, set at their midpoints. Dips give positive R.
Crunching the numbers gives 0.34 nm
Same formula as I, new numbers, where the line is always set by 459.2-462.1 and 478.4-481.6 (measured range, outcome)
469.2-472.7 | 0.178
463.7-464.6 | 0.092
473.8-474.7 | -0.072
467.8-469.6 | 0.113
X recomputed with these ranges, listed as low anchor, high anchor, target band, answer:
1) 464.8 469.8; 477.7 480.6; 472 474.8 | -0.250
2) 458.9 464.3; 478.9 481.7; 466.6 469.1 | 0.189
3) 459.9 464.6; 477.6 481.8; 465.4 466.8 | 0.044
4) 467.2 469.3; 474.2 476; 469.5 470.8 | 0.136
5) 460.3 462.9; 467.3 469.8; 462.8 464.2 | -0.066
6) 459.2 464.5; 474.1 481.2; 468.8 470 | 0.107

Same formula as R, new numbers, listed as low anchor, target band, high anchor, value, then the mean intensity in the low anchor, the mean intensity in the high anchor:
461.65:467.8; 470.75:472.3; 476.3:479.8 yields 0.11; 18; 19.4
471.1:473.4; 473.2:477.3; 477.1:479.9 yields 0.06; 18.5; 19.6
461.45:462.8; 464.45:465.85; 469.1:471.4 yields 0.11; 19.4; 16.4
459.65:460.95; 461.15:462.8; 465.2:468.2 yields -0.17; 17.6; 17.5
